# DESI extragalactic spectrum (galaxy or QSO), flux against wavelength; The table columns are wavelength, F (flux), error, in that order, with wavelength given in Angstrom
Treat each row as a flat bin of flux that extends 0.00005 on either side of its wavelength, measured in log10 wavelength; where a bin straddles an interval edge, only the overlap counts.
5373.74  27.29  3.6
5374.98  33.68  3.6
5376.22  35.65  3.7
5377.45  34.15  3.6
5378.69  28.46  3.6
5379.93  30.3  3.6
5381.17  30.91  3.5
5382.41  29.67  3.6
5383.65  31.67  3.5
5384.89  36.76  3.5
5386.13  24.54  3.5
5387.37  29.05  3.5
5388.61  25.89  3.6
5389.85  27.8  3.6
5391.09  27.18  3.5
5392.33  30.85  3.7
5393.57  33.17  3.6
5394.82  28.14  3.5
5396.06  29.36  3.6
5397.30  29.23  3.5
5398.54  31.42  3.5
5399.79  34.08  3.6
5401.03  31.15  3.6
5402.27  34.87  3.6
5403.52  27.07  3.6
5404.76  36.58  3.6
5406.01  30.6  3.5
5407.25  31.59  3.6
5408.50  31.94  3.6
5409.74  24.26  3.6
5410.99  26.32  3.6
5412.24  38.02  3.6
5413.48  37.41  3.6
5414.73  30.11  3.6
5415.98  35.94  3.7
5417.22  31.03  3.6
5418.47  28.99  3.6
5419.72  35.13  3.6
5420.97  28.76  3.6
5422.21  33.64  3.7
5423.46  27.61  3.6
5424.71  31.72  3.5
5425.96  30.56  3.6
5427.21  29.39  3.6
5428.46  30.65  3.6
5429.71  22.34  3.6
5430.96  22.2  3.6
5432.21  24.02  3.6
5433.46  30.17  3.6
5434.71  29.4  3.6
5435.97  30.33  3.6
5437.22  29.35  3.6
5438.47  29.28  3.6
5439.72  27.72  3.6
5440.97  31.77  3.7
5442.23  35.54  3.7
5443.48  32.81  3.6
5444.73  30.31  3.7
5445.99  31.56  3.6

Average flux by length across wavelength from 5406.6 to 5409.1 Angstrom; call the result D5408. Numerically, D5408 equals 31.7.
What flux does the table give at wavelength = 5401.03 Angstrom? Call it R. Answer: 31.15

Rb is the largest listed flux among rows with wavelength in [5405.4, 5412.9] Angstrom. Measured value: 38.02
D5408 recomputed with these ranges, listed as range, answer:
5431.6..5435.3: 27.9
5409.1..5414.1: 31.5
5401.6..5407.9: 32.1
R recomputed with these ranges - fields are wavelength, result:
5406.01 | 30.6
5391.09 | 27.18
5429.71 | 22.34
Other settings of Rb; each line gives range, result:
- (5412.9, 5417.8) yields 37.41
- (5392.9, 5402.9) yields 34.87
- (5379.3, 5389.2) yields 36.76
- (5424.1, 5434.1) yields 31.72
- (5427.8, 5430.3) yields 30.65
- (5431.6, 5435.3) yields 30.17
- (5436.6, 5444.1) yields 35.54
